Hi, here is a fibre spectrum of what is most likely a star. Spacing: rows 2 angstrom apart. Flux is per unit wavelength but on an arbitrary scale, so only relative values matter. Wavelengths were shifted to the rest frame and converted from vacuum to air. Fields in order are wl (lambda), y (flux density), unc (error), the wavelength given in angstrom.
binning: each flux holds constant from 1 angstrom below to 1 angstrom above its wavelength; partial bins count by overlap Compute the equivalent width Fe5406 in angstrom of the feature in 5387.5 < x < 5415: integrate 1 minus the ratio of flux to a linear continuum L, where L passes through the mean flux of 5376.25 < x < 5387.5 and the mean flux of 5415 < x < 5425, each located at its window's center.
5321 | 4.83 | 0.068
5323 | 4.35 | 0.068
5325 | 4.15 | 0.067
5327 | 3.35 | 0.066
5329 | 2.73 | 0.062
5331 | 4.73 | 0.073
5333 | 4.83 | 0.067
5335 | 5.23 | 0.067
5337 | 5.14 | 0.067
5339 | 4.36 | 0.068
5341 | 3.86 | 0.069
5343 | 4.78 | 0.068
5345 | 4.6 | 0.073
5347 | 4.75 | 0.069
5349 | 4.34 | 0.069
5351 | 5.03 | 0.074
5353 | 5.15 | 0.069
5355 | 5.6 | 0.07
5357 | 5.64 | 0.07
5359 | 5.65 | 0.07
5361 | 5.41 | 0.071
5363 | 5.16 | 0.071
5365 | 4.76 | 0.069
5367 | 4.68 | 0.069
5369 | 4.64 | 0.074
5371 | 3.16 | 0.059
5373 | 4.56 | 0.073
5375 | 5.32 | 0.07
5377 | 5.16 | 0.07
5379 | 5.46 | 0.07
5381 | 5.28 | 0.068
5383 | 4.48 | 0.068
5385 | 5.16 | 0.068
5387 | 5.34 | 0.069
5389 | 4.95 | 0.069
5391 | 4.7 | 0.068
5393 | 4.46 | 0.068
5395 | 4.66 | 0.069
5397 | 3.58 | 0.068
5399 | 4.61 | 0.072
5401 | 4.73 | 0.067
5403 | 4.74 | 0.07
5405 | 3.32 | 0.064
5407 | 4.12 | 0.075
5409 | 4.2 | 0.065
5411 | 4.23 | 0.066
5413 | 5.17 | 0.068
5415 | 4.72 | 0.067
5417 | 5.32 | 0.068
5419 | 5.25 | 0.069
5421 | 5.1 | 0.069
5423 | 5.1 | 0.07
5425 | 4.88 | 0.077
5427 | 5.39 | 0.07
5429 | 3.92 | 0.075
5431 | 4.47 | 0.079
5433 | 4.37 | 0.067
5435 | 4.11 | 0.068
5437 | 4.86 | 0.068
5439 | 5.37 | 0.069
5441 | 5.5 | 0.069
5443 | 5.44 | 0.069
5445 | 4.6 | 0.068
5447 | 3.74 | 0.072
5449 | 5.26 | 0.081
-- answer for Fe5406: 3.6 angstrom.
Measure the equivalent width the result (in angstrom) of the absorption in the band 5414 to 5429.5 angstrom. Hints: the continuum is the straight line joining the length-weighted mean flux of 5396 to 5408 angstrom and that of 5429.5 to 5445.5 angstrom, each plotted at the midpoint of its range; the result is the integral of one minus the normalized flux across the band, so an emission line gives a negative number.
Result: -1.6 angstrom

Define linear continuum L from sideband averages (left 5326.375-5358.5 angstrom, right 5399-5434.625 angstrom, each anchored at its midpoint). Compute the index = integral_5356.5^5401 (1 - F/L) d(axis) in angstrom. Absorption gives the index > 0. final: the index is -1.8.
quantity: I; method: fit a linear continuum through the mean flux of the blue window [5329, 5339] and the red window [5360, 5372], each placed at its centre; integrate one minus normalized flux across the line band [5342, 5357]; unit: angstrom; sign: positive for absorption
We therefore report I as -0.89 angstrom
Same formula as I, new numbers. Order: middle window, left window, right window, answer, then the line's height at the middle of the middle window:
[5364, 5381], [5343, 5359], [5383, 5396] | 0.62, 4.93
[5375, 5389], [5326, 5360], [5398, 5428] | -1.29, 4.71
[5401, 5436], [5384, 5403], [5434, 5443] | 1.83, 4.87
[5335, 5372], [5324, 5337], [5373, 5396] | -2.25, 4.56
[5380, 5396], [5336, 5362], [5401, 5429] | -0.25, 4.8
